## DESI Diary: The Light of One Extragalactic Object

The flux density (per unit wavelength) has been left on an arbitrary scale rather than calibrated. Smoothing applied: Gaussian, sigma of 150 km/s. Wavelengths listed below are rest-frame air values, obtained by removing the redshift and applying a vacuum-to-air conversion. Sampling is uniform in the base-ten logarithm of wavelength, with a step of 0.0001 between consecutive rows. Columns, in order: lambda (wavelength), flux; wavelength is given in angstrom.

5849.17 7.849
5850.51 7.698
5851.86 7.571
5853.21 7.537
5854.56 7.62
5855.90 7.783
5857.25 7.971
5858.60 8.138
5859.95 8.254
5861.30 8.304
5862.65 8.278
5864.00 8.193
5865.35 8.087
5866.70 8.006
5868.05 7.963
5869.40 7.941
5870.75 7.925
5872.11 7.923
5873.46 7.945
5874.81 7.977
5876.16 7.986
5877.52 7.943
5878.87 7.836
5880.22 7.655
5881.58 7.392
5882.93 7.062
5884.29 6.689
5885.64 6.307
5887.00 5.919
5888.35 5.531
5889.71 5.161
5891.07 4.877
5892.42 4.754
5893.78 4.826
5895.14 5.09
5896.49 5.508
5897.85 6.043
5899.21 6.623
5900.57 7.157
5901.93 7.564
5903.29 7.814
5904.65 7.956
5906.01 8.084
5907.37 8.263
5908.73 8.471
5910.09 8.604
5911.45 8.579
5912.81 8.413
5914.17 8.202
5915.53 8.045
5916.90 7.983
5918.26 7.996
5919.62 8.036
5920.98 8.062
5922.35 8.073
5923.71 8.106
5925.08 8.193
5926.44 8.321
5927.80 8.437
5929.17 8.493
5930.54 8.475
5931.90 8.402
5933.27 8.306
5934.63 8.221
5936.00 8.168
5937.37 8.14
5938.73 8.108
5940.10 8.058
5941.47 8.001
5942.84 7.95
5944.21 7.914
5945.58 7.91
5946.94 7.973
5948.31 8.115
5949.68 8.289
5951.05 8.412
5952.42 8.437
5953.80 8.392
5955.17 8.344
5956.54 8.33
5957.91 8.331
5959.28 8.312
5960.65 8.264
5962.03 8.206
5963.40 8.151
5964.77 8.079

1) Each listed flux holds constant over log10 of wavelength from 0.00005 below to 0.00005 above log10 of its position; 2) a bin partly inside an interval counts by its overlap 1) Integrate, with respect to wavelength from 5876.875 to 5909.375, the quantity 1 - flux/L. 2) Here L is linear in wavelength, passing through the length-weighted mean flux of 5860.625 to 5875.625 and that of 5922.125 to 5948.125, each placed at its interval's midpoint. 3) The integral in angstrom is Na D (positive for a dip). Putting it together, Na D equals 5.67 angstrom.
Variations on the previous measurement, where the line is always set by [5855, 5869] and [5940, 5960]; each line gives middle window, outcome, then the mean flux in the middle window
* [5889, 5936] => 3.7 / 7.51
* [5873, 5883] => 0.4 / 7.76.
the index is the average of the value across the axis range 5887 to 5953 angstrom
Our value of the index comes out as 7.61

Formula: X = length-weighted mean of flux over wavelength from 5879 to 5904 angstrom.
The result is 6.26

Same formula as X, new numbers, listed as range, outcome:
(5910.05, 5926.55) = 8.18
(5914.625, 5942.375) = 8.18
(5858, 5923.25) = 7.41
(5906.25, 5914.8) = 8.41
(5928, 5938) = 8.32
